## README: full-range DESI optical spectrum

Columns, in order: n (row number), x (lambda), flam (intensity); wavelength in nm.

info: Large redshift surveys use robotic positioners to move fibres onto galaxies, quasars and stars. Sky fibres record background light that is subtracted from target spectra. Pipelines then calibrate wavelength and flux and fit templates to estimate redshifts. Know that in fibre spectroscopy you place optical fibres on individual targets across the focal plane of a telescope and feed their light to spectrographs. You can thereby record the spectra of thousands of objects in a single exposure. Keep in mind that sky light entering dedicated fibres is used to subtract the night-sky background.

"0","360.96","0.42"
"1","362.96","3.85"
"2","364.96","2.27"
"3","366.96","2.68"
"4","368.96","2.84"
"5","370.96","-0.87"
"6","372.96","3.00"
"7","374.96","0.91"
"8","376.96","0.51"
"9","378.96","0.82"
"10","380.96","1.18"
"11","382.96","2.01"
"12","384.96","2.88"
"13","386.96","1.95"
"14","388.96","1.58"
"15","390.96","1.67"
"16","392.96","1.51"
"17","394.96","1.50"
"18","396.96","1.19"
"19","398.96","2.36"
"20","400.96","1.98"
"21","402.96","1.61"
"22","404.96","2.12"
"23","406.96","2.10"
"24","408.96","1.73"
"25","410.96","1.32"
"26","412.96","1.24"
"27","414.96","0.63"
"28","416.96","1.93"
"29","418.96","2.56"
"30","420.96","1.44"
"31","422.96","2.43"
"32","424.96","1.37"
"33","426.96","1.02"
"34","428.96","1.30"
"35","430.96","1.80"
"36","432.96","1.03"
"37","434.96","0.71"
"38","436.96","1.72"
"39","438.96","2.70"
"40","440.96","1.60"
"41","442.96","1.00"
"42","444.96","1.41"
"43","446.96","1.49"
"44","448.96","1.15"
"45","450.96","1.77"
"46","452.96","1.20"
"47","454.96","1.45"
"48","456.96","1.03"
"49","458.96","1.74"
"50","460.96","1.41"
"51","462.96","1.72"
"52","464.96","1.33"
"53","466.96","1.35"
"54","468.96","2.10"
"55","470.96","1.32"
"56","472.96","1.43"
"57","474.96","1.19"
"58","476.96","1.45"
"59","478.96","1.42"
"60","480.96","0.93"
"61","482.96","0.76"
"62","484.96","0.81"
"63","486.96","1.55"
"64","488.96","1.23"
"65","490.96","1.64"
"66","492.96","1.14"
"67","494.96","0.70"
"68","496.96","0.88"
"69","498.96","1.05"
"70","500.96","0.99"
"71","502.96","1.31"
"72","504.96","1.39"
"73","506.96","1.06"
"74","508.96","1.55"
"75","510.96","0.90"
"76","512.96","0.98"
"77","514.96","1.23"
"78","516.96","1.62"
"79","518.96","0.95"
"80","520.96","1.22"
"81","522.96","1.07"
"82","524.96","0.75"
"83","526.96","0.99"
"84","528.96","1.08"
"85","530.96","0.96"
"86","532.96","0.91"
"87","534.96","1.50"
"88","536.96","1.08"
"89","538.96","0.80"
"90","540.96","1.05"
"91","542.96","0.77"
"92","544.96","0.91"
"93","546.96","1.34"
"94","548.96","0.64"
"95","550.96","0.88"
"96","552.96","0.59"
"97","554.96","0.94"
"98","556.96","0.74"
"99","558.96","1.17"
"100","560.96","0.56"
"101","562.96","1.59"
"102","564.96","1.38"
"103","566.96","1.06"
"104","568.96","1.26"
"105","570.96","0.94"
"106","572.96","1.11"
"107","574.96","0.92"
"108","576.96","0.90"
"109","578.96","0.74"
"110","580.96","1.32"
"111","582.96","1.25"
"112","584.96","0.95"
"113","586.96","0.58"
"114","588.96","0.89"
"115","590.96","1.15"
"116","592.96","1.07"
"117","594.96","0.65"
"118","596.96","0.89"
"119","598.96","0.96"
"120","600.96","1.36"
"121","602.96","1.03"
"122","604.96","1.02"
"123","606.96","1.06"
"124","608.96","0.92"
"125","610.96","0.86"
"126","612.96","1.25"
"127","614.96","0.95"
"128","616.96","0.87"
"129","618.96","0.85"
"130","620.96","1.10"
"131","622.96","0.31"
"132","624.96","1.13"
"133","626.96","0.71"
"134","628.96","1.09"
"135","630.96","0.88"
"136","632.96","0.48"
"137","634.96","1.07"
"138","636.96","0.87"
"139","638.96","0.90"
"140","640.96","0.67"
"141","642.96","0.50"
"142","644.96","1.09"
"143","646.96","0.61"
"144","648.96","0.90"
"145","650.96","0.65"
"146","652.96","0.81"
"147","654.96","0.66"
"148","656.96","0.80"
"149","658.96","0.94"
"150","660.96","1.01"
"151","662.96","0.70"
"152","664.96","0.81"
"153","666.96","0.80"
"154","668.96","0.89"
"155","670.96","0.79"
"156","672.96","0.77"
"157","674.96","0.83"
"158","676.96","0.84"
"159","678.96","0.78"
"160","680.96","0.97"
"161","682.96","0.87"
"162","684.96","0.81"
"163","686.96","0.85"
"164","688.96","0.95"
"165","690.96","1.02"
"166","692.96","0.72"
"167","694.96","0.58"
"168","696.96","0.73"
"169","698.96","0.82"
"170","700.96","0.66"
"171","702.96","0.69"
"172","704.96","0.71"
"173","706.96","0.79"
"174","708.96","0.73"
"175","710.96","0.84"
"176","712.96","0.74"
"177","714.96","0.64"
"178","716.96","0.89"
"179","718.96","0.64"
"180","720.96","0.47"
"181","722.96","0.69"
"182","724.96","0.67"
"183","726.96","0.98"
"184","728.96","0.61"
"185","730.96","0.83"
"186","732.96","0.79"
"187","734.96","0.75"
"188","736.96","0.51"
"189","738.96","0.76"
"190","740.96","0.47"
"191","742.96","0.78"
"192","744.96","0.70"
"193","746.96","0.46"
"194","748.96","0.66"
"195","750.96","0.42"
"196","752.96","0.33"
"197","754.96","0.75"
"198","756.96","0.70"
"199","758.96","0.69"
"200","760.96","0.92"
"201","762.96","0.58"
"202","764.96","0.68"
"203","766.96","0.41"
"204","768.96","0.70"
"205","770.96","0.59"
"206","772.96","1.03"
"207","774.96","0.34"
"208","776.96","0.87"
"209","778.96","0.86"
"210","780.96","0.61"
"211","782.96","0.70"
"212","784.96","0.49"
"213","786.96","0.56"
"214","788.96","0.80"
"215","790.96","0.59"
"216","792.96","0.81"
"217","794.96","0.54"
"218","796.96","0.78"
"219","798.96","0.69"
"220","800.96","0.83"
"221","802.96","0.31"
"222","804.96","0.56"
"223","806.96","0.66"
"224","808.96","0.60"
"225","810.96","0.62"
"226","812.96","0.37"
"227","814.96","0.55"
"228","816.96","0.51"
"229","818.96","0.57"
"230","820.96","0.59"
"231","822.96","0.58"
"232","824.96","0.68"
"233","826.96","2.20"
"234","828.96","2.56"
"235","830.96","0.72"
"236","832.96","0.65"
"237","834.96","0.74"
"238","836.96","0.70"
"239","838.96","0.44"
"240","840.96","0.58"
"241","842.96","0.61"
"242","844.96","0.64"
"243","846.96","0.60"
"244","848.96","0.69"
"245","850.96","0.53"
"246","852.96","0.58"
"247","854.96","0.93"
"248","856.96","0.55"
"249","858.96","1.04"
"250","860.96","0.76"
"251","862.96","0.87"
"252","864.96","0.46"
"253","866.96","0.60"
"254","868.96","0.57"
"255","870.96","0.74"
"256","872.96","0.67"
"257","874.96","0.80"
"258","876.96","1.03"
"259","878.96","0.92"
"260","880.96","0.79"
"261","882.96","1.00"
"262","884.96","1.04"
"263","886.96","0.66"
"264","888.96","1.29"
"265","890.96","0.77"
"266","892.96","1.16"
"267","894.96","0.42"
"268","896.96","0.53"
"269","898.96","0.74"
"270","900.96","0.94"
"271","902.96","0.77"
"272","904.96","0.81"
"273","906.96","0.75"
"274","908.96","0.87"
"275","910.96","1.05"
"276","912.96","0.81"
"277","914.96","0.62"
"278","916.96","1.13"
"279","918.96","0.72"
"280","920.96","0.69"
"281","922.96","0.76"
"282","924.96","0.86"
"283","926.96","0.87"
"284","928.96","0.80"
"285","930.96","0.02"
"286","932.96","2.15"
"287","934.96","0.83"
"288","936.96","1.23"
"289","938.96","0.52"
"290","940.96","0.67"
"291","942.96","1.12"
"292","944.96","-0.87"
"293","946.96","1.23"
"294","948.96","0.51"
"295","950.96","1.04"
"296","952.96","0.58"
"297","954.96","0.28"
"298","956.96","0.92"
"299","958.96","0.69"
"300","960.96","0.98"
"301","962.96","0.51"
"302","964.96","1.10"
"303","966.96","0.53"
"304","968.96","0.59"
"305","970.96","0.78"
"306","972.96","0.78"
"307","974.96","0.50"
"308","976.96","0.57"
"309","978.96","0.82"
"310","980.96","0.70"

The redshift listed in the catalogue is 1.221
